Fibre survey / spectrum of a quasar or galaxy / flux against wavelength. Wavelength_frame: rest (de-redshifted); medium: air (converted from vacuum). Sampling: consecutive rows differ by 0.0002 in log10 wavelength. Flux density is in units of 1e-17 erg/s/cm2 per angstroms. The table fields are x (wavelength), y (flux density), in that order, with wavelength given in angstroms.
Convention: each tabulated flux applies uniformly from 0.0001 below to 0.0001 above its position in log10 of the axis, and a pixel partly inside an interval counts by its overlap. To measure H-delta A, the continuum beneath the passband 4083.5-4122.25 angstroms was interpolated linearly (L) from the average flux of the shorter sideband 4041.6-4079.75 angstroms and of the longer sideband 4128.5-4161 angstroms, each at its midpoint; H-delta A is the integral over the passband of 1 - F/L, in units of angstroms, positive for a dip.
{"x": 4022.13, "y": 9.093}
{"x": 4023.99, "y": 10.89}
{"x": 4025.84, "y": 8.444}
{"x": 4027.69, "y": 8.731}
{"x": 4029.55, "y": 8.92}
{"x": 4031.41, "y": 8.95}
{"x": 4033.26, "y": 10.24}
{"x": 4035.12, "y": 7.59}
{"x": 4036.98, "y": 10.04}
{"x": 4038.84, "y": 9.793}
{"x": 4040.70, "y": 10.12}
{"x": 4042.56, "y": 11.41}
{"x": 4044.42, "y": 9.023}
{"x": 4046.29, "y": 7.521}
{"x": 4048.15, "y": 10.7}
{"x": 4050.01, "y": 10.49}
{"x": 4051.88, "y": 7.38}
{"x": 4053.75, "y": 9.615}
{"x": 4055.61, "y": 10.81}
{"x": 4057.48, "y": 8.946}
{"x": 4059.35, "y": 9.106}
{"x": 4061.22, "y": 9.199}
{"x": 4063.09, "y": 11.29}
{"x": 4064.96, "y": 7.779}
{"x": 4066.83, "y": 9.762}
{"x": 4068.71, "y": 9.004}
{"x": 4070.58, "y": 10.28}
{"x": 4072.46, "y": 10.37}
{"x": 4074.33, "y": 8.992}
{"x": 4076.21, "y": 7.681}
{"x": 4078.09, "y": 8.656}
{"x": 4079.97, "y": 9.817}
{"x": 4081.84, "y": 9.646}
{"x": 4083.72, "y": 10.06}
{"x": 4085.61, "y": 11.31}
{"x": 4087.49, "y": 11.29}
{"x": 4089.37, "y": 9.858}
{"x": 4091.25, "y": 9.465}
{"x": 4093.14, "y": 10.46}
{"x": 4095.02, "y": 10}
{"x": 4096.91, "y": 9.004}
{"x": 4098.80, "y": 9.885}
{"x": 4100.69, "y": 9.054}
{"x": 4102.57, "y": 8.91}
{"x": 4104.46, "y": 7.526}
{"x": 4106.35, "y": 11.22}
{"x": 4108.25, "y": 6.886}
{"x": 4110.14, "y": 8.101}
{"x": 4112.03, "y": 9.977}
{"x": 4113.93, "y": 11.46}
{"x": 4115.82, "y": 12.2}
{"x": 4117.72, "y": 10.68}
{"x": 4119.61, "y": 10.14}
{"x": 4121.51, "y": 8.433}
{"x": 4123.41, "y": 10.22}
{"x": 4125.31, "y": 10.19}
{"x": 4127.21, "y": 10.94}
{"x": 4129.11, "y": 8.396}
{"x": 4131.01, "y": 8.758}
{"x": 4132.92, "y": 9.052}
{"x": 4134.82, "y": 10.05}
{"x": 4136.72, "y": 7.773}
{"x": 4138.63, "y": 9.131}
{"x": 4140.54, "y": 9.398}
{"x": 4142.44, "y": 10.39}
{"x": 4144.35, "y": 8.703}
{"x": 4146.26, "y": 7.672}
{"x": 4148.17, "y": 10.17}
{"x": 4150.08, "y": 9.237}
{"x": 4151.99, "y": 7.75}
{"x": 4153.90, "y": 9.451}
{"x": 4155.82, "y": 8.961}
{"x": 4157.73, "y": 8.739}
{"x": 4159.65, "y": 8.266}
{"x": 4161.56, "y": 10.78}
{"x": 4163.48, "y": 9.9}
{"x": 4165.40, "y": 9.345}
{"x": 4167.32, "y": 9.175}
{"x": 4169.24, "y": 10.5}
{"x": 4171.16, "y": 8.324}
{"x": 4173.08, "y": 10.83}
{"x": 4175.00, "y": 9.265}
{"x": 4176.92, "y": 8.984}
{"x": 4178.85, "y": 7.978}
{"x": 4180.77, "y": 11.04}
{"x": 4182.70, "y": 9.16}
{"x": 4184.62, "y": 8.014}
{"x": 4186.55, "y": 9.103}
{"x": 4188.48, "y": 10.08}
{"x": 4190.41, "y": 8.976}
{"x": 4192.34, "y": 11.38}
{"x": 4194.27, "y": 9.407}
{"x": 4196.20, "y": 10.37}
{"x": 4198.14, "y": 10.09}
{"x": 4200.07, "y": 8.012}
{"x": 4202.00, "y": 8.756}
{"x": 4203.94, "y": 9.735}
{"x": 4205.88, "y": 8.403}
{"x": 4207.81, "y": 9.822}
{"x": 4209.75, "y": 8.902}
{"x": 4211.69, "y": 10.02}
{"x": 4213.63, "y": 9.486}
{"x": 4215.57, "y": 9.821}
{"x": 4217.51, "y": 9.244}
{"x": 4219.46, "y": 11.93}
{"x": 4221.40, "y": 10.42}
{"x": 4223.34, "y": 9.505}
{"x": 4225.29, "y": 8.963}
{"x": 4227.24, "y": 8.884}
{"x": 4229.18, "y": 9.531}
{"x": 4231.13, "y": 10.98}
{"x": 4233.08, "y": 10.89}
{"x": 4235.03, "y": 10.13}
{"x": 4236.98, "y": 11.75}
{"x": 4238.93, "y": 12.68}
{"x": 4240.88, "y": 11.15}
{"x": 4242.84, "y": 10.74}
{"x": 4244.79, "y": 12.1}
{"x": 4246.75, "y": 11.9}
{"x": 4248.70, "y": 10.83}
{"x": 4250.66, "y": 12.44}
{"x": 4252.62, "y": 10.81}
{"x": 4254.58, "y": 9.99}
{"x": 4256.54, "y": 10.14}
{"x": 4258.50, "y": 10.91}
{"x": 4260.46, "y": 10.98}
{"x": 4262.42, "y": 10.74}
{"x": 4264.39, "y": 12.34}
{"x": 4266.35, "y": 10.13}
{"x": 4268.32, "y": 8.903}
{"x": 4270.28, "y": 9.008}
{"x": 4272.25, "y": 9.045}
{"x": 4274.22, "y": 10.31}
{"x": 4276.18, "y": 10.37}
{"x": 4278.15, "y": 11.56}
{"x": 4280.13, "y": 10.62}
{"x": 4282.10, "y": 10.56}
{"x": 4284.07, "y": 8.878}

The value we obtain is -2.6 angstroms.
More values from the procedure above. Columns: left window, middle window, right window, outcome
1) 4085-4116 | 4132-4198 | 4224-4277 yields 5.0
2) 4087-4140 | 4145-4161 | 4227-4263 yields 1.9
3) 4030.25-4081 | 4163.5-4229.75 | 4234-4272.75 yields 5.9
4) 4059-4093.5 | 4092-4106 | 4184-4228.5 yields 0.5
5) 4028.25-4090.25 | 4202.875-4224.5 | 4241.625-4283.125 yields 1.4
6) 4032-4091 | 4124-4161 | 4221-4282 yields 3.3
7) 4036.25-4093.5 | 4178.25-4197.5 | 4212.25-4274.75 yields 1.2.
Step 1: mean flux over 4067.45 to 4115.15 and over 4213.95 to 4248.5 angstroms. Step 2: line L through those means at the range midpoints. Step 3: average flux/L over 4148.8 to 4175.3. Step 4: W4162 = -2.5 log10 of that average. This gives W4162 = 0.09 mag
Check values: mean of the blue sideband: 9.57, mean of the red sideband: 10.6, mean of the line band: 9.34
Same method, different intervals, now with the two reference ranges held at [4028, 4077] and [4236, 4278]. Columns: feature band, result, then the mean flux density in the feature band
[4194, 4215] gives 0.121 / 9.37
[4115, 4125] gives -0.044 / 10.3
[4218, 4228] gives 0.072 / 9.92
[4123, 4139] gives 0.066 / 9.37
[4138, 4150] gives 0.091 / 9.25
